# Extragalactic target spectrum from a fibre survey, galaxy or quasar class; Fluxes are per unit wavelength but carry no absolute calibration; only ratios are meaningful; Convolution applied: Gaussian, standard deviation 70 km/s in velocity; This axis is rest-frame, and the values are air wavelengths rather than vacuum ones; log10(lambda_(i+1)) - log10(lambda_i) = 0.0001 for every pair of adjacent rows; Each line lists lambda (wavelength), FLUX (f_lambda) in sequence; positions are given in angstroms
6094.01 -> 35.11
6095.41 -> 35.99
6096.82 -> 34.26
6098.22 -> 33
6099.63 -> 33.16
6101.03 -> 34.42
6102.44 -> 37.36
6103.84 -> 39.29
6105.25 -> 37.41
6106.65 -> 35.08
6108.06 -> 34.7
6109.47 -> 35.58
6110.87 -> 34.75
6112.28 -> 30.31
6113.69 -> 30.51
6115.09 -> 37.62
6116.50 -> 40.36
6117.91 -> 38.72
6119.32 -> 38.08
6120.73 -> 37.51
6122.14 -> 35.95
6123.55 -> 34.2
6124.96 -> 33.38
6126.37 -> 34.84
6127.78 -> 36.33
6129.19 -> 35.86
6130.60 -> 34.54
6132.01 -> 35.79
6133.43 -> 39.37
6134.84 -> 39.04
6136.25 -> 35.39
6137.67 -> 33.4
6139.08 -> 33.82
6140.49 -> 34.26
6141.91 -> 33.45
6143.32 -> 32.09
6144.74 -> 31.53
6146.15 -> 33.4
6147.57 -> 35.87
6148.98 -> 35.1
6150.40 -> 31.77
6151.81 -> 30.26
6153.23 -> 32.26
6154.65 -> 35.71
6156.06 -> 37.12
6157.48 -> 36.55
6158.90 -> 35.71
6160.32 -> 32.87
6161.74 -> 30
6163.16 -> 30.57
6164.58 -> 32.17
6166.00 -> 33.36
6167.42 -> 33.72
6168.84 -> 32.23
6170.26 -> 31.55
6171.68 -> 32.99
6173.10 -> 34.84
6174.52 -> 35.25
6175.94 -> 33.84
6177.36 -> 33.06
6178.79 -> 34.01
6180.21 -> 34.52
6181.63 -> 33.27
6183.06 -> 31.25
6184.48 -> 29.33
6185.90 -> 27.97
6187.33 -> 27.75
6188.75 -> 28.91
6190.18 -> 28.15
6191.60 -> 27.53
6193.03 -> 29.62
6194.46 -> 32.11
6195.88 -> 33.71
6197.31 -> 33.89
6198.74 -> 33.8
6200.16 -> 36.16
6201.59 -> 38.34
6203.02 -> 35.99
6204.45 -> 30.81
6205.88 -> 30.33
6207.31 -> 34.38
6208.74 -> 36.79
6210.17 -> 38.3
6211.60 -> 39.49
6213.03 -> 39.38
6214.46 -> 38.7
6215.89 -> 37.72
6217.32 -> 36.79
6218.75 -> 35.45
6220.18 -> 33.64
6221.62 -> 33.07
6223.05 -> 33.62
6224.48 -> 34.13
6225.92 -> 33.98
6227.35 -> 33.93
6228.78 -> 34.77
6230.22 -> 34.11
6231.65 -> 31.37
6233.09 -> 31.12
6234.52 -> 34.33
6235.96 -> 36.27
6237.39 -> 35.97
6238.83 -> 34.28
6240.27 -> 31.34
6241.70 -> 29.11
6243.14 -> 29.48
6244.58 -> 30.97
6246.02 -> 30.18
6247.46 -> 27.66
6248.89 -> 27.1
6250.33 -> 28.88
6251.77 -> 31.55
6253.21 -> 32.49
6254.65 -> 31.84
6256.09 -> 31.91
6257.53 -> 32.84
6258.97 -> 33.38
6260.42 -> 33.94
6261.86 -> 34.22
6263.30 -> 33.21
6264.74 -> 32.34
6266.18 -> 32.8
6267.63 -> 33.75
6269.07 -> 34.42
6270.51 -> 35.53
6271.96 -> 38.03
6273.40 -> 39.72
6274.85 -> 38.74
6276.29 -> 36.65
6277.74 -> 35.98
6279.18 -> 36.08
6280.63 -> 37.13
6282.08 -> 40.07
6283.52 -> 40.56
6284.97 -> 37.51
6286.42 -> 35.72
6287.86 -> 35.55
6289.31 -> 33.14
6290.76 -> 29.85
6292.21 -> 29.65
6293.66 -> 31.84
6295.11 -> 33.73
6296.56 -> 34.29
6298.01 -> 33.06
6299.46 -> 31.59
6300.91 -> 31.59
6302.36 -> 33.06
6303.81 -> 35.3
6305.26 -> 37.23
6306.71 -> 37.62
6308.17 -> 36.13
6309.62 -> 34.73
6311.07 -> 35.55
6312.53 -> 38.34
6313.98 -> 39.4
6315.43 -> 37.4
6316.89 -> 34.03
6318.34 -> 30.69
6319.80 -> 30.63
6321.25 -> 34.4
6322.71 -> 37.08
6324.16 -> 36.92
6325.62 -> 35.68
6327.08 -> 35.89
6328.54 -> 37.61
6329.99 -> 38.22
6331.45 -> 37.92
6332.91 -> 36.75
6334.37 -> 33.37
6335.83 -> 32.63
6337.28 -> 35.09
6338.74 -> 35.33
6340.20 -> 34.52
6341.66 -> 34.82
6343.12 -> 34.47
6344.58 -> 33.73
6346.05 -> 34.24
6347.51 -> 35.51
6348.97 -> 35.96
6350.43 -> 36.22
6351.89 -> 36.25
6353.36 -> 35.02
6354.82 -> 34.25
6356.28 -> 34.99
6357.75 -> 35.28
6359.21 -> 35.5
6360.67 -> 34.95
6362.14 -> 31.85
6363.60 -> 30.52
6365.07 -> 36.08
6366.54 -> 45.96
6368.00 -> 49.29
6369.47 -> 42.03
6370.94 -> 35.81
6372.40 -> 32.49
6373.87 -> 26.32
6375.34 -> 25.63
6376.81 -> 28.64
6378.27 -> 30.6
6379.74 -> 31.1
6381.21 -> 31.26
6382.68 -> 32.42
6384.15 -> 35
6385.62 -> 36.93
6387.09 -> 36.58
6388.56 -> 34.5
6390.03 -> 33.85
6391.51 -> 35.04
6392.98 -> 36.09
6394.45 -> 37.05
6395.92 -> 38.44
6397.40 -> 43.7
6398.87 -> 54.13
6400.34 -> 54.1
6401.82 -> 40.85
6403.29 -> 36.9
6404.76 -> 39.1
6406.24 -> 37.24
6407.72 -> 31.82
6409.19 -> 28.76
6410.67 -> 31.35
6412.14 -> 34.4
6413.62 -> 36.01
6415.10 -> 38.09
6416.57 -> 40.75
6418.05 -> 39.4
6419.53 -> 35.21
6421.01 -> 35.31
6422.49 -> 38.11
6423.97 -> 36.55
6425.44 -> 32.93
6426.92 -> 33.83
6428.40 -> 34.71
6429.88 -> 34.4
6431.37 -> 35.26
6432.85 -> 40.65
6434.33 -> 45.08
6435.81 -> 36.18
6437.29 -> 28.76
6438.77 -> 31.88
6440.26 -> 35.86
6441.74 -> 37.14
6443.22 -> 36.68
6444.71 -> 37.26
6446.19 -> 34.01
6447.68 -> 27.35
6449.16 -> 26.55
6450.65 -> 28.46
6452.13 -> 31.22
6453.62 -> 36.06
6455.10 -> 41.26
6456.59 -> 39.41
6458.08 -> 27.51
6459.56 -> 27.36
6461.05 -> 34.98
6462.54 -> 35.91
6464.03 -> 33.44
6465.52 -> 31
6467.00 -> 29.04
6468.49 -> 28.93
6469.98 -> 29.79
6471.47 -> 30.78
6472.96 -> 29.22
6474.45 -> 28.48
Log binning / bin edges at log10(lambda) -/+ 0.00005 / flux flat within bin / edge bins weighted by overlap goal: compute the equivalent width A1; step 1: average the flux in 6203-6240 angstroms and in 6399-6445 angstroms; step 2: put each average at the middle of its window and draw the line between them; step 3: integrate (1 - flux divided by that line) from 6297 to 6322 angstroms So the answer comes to 0.7 angstroms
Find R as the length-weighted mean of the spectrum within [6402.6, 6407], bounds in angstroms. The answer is 37.7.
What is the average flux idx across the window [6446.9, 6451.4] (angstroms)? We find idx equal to 27.5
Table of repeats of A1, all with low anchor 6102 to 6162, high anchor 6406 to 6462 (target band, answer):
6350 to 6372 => -1.3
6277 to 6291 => -0.6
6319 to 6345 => -0.4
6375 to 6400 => -0.8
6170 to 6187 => 1.2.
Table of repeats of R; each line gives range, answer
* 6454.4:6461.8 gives 34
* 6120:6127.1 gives 35.2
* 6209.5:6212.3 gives 38.9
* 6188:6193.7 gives 28.5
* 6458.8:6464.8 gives 32.9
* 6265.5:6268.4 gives 33.3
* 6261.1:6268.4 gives 33.3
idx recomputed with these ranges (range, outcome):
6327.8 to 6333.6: 37.6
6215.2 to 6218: 37.3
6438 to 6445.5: 35.7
